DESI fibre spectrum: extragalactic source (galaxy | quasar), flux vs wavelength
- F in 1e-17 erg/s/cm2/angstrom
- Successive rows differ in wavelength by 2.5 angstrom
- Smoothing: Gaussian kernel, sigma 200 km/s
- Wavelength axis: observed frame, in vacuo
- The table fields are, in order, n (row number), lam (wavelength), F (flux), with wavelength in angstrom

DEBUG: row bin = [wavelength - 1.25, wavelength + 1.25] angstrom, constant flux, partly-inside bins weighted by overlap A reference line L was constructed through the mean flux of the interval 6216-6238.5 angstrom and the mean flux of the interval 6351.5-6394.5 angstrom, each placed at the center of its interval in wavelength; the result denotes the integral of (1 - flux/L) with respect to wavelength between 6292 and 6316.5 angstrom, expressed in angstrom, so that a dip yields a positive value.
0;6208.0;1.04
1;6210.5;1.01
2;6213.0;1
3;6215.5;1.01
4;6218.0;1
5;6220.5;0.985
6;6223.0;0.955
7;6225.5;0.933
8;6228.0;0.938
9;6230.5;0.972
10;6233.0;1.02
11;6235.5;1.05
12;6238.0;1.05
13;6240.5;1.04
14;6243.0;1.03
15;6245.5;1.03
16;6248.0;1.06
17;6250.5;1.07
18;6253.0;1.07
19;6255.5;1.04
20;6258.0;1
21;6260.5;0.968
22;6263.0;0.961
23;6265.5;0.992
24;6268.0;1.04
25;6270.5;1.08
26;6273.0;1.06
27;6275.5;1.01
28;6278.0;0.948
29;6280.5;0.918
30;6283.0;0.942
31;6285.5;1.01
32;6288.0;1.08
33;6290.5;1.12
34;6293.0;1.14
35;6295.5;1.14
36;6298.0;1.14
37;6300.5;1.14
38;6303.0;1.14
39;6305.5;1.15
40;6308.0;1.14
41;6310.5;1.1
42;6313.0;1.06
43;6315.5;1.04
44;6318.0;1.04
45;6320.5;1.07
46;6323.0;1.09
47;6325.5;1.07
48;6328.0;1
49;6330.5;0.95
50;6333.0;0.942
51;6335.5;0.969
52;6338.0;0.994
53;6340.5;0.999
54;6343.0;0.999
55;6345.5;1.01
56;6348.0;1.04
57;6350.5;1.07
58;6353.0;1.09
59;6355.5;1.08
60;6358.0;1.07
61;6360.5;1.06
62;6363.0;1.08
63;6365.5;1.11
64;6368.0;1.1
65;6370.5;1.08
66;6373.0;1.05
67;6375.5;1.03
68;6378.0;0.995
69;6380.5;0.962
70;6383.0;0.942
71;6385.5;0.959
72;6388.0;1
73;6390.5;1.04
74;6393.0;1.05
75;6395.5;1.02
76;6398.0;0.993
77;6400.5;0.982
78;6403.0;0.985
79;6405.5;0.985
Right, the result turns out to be -2.5 angstrom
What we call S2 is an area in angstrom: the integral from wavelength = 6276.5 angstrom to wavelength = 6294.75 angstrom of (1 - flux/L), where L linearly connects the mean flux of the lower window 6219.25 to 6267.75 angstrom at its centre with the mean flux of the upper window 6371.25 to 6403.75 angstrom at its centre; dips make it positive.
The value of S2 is -0.3 angstrom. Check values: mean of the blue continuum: 1.01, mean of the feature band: 1.03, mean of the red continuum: 1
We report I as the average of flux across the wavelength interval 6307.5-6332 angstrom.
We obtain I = 1.05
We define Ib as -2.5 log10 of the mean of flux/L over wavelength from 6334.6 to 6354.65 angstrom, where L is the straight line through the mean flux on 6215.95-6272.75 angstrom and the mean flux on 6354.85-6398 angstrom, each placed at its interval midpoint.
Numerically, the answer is 0.01 mag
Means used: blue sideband 1.01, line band 1.02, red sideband 1.04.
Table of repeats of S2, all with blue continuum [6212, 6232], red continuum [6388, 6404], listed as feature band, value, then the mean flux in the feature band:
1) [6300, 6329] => -2.7 angstrom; 1.09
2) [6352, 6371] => -1.5 angstrom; 1.08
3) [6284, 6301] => -2.0 angstrom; 1.11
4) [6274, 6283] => 0.2 angstrom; 0.959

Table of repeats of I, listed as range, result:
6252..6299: 1.03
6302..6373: 1.05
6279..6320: 1.08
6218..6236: 0.977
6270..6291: 1.01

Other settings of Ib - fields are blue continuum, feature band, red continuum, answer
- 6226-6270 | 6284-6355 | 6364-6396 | -0.040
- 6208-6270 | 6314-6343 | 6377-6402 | -0.015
